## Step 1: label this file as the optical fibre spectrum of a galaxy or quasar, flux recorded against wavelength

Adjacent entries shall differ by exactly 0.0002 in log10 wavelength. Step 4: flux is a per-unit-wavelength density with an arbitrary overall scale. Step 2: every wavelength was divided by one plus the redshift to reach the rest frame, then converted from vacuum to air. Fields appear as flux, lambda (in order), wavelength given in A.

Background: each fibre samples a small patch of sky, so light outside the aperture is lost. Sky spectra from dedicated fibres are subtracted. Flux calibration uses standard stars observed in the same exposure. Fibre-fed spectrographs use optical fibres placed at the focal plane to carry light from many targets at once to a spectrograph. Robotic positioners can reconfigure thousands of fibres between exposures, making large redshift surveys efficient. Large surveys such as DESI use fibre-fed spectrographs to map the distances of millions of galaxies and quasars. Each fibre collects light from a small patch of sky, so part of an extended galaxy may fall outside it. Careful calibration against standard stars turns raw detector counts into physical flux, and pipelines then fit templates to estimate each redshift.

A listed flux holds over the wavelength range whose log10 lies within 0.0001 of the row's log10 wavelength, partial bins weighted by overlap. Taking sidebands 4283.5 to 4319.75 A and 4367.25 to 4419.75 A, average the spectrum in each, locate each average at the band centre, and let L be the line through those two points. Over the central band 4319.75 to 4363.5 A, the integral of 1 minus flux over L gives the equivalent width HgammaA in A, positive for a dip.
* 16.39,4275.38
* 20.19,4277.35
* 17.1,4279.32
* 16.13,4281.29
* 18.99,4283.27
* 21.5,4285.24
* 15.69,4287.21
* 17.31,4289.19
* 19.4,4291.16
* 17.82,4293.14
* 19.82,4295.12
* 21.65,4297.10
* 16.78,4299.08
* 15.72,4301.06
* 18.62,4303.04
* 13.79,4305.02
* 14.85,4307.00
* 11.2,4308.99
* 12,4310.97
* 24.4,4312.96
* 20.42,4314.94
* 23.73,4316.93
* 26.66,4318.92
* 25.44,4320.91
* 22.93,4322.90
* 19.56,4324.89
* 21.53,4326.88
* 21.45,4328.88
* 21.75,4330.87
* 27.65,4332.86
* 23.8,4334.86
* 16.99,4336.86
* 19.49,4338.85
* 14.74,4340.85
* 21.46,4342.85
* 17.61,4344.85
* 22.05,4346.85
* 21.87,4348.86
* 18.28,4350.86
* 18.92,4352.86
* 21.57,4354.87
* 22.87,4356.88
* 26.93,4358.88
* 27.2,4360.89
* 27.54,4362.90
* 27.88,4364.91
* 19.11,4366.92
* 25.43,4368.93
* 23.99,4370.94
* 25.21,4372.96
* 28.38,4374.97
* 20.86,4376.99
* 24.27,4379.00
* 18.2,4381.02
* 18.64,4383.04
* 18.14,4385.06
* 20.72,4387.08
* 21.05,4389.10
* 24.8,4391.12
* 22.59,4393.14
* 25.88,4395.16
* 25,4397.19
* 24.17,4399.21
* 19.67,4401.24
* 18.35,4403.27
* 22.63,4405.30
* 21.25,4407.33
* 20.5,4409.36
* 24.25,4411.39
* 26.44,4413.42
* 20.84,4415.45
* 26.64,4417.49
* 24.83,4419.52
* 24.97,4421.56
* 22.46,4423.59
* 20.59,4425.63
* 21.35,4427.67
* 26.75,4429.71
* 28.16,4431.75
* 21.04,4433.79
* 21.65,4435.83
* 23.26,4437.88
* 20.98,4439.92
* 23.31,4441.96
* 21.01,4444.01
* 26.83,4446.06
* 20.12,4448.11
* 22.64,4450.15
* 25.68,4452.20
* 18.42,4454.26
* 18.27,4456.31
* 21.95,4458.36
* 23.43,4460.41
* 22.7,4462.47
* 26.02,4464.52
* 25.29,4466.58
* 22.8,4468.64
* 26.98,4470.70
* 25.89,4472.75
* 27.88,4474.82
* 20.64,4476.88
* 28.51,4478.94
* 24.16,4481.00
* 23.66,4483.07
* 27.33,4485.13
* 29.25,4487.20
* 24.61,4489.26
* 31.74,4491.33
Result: -3.4 A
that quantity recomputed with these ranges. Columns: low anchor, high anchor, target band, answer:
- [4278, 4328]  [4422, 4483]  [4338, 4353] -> 0.7 A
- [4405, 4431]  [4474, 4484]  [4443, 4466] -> 1.7 A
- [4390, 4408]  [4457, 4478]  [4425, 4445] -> 0.6 A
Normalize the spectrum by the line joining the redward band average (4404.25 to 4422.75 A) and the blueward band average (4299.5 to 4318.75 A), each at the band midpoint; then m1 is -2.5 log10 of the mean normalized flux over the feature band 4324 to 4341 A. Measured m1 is -0.12 mag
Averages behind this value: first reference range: 17.6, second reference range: 23.6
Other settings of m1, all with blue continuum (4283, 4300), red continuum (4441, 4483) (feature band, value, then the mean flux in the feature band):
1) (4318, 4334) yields -0.18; 23.4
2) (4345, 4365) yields -0.12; 23.1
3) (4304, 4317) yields 0.16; 16.7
